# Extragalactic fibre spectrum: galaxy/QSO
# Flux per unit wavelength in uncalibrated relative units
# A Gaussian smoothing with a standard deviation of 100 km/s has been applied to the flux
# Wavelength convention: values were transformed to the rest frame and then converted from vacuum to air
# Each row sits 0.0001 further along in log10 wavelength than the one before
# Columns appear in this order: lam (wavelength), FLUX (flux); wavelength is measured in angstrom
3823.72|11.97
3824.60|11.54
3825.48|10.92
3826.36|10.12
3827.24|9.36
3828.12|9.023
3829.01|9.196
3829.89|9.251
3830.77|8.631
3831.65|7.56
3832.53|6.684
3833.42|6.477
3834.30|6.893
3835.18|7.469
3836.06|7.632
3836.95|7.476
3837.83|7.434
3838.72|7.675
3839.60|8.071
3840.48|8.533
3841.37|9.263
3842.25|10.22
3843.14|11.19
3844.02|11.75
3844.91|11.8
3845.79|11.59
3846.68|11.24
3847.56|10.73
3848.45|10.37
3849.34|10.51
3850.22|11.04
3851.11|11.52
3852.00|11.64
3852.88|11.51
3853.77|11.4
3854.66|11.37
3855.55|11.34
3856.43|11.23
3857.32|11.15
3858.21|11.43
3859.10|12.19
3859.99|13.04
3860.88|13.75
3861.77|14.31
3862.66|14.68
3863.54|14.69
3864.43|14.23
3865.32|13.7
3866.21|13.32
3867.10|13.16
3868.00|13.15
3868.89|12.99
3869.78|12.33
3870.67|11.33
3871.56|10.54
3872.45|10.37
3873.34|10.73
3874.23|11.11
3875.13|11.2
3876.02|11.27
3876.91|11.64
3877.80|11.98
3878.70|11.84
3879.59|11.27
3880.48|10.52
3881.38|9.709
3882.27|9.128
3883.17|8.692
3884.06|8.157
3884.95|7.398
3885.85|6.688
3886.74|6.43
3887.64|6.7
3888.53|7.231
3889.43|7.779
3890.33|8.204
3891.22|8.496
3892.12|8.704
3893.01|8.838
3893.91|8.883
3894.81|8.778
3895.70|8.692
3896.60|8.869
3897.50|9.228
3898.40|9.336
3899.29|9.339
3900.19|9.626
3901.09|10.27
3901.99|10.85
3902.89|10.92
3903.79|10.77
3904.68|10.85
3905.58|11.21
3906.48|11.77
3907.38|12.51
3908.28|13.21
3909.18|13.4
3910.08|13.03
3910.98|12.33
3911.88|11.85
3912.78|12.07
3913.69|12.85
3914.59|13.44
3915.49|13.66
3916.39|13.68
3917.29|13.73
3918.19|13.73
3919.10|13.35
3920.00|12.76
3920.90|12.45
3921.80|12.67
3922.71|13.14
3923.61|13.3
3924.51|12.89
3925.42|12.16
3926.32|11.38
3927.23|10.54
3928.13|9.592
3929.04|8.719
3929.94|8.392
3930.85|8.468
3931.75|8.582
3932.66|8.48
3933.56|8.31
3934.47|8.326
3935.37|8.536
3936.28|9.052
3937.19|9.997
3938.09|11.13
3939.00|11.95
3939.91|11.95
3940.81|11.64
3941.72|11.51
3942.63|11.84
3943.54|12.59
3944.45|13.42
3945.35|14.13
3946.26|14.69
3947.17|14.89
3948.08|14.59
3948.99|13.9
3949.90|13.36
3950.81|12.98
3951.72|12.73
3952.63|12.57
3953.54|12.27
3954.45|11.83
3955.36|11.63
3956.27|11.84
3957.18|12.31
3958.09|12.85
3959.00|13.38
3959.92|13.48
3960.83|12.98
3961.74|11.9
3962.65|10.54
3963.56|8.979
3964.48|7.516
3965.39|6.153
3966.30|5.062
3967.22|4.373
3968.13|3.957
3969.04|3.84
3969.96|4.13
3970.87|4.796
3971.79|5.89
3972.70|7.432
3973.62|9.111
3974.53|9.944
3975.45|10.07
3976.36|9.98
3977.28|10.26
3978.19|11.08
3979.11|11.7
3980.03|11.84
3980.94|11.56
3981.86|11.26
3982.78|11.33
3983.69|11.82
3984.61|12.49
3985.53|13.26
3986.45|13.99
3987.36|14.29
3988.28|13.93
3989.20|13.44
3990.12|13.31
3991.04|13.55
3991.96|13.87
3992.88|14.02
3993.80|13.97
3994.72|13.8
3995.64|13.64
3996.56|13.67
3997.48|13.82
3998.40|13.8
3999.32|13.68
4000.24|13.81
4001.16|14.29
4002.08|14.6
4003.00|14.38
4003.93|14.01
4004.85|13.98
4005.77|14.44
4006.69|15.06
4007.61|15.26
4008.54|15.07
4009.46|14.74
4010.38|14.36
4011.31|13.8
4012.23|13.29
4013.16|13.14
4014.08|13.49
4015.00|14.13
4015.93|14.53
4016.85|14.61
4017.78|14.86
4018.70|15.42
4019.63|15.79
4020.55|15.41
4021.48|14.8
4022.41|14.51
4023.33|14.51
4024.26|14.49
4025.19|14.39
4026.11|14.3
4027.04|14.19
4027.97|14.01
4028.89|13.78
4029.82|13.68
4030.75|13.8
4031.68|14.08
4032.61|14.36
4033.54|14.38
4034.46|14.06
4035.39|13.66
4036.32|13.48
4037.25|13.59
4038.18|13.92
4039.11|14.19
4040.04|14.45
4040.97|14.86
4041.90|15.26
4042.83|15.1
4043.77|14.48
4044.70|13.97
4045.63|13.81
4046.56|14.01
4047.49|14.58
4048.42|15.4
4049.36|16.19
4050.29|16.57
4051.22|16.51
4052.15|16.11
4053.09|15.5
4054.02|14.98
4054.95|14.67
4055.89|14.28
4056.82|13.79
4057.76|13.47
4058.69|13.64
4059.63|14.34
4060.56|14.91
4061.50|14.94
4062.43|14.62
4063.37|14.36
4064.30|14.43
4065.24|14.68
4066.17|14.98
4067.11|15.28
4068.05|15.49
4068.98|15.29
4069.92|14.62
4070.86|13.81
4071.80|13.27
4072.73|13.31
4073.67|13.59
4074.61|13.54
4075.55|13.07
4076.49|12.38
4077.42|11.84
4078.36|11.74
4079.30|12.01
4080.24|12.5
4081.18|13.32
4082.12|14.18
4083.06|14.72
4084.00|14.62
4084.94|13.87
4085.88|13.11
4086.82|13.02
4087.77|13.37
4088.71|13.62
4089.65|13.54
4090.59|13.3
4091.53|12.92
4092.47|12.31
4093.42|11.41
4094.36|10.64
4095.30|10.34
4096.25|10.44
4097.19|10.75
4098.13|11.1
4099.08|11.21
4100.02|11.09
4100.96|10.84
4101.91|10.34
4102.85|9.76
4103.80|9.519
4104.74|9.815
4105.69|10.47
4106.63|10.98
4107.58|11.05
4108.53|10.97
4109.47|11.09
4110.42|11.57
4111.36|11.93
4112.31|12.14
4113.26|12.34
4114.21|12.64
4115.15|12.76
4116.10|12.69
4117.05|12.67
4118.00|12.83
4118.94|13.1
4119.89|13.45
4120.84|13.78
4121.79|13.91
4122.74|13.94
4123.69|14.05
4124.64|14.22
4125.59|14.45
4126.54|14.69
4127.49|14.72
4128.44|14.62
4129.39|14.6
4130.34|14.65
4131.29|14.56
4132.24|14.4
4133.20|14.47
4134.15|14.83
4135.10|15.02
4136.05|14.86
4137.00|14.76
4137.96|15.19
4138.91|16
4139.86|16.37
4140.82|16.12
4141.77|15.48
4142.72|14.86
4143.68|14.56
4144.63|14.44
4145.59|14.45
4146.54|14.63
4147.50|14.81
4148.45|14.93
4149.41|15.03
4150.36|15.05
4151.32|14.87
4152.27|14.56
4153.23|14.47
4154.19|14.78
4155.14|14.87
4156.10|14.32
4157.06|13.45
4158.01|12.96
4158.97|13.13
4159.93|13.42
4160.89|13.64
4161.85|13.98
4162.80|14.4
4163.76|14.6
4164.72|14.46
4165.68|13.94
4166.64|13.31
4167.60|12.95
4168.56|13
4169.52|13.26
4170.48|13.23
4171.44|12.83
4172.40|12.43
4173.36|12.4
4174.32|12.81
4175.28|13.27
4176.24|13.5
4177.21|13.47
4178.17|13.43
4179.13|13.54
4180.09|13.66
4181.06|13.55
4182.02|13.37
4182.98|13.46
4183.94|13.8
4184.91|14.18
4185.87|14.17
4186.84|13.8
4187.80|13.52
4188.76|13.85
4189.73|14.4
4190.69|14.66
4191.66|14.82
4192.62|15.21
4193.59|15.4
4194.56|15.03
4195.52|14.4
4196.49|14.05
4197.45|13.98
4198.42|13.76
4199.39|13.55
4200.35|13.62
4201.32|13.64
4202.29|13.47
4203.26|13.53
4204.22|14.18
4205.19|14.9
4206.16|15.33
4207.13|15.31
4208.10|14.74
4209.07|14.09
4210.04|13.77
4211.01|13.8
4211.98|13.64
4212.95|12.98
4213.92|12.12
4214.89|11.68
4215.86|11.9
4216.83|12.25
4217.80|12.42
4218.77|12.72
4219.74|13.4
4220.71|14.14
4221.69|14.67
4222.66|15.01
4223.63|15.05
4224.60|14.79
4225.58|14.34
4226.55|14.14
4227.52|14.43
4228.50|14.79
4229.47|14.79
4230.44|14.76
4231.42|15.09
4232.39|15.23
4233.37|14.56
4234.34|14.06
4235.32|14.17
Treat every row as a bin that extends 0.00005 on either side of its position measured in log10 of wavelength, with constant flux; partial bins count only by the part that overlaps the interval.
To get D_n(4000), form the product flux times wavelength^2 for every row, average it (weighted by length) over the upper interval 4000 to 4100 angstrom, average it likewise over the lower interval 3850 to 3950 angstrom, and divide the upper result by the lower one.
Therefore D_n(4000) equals 1.34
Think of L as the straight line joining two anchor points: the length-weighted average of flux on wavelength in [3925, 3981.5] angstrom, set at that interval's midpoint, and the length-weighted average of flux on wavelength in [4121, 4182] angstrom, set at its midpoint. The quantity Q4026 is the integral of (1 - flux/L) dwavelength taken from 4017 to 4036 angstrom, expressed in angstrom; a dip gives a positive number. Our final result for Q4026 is -4.3 angstrom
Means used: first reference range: 10.4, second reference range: 14.2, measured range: 14.4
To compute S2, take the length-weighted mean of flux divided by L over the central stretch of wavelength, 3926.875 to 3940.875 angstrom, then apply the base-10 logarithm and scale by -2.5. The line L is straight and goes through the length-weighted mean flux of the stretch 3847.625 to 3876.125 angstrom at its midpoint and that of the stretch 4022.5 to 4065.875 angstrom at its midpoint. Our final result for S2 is 0.34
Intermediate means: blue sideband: 12.1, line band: 9.55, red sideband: 14.5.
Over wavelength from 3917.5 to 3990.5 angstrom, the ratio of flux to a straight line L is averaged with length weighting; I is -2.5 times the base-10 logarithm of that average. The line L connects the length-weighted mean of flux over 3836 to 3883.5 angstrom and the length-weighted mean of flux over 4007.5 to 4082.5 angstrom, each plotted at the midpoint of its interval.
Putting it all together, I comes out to 0.17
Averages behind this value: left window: 11.3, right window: 14.3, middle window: 11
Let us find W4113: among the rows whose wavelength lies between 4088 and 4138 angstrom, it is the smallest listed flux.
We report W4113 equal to 9.519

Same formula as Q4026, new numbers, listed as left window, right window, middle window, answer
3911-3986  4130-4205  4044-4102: -3.8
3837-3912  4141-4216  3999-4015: -2.8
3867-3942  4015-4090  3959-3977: 6.1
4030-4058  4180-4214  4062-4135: 7.3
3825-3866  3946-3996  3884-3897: 3.3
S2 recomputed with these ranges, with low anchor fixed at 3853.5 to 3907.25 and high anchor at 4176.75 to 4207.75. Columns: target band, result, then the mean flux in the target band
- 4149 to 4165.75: -0.04 mag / 14.2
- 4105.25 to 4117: 0.13 mag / 11.8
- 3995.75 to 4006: -0.17 mag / 14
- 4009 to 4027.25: -0.19 mag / 14.4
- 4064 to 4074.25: -0.13 mag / 14.4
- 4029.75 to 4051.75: -0.17 mag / 14.5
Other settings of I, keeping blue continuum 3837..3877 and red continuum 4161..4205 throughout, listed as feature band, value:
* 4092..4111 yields 0.22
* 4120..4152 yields -0.10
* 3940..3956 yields -0.07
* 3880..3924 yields 0.12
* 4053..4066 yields -0.12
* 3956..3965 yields 0.06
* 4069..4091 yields -0.03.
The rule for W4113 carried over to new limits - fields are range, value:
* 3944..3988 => 3.84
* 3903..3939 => 8.31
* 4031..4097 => 10.34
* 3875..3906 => 6.43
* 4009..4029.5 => 13.14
